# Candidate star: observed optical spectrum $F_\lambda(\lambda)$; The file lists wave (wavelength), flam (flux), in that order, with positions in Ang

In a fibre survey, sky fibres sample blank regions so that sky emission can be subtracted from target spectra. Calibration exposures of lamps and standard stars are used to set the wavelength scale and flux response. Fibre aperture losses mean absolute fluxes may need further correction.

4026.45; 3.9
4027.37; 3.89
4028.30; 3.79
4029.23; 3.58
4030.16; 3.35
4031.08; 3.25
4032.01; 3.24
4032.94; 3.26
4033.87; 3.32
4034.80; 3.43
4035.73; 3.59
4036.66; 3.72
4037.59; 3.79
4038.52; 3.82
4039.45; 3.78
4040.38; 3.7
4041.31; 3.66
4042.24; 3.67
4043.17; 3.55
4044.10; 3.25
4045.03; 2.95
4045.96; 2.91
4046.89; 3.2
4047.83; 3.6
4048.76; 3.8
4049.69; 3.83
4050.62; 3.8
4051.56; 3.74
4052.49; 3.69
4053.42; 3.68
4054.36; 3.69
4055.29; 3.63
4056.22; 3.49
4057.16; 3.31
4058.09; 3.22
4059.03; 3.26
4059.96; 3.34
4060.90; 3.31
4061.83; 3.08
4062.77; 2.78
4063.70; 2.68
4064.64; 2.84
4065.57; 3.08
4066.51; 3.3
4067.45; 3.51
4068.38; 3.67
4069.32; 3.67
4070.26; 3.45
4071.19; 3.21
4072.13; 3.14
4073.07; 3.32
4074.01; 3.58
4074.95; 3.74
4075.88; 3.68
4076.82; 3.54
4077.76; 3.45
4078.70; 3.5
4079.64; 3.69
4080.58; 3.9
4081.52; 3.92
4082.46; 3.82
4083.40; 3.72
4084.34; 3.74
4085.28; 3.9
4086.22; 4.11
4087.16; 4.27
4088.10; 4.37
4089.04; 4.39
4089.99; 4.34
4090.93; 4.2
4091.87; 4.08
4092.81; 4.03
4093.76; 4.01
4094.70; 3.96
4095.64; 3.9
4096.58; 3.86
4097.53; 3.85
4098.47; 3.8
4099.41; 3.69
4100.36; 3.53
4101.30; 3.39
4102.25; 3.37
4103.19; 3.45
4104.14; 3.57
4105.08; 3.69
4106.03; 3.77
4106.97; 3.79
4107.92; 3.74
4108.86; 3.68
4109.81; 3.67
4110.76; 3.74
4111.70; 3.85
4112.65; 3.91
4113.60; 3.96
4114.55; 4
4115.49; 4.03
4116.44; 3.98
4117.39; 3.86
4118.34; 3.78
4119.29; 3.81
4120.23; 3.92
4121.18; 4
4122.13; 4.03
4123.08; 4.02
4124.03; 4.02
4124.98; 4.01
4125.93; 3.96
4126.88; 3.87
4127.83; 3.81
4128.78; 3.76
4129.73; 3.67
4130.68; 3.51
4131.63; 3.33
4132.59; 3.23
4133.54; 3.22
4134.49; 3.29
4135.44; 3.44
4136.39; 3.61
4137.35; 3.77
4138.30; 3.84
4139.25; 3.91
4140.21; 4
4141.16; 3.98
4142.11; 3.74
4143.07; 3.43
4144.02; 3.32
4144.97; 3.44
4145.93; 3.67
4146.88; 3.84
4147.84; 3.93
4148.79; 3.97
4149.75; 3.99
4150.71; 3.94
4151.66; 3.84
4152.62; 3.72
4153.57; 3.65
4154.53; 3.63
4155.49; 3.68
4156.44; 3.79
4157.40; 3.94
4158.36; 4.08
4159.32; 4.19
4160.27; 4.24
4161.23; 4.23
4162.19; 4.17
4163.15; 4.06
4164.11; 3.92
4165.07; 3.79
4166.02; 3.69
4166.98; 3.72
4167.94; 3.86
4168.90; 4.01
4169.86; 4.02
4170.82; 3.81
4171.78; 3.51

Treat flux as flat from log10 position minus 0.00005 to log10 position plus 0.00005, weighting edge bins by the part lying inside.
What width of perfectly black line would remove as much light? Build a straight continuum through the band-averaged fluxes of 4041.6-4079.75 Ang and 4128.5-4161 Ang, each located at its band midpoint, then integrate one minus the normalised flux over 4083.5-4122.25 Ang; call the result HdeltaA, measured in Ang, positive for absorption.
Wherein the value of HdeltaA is -3.3 Ang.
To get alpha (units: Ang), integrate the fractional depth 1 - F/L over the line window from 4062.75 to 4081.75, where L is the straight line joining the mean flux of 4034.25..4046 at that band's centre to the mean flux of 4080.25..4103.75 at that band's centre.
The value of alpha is 1.8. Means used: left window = 3.55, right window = 3.9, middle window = 3.42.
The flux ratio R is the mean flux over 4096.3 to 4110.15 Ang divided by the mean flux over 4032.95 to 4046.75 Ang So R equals 1.0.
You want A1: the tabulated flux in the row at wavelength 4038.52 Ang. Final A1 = 3.82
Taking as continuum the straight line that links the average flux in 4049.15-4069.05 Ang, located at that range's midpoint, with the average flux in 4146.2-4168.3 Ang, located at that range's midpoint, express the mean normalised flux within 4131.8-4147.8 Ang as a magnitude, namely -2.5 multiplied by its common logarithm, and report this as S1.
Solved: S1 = 0.06 mag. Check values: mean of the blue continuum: 3.38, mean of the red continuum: 3.91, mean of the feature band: 3.61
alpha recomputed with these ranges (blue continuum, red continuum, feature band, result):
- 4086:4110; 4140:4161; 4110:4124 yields -0.25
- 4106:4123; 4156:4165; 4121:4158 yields 2.16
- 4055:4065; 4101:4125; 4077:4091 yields -1.93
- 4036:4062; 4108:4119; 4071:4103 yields -0.67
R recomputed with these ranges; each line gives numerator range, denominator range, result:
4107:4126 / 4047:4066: 1.15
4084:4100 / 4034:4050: 1.14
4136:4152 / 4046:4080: 1.10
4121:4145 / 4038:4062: 1.06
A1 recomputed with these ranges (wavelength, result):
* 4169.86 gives 4.02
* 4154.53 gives 3.63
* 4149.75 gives 3.99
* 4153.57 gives 3.65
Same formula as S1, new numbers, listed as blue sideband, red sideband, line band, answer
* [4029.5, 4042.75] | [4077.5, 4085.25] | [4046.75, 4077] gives 0.07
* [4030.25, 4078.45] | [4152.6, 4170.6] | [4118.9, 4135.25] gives 0.01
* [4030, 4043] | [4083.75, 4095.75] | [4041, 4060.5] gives 0.06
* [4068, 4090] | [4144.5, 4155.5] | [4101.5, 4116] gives 0.00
